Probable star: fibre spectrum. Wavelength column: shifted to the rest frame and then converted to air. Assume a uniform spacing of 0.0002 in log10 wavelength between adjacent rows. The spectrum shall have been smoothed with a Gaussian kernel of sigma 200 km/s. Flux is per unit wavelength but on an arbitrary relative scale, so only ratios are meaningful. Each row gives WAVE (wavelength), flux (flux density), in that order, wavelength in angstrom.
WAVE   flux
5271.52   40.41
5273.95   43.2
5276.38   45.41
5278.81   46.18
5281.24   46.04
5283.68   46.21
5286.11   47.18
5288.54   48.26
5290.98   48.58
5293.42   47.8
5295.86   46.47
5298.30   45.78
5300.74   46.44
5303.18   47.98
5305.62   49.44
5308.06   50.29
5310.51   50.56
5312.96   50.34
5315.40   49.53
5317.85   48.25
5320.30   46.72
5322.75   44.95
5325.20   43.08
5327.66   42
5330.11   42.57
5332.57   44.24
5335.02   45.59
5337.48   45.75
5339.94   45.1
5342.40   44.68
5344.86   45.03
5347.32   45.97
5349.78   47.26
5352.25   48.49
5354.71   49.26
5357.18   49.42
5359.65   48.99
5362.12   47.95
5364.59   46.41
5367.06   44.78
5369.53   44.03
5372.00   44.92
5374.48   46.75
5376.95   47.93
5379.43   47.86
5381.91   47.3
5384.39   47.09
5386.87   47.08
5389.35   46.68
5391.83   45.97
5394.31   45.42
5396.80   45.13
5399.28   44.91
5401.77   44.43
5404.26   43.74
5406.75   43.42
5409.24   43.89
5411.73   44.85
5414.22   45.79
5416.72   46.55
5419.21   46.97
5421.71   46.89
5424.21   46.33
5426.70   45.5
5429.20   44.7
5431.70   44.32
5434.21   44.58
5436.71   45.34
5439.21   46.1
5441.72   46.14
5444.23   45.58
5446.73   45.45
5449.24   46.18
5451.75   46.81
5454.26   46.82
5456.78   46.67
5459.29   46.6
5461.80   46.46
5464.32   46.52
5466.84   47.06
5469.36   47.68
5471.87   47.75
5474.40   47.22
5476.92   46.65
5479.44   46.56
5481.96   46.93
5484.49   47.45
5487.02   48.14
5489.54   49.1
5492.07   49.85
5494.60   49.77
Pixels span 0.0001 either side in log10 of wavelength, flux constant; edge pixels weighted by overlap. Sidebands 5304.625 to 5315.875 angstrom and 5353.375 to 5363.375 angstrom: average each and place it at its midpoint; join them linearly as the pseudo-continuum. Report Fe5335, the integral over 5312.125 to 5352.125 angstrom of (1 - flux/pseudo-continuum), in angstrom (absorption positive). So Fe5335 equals 3.1 angstrom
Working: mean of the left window 50.1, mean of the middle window 45.7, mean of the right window 48.9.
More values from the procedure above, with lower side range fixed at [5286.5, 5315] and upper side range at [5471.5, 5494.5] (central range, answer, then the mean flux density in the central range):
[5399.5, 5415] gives 1.20 angstrom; 44.3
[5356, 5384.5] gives 0.72 angstrom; 46.9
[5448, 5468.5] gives 0.53 angstrom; 46.6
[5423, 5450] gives 1.41 angstrom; 45.5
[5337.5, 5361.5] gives 0.56 angstrom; 47.1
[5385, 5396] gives 0.42 angstrom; 46.3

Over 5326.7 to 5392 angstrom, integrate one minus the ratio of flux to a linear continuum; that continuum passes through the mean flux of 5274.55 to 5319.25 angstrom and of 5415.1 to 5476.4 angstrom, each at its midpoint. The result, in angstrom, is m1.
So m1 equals 1.2 angstrom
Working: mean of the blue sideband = 47.8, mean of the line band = 46.3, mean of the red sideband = 46.3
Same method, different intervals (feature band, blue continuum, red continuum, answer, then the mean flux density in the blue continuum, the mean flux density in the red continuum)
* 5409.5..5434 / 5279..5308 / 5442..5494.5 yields 0.8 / 47.4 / 47.1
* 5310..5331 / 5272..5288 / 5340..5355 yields -0.1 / 45.6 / 46.5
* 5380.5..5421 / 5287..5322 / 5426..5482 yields 1.2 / 48.3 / 46.2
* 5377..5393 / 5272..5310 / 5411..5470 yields -0.2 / 47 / 46.1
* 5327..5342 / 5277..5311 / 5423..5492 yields 0.9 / 47.6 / 46.5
